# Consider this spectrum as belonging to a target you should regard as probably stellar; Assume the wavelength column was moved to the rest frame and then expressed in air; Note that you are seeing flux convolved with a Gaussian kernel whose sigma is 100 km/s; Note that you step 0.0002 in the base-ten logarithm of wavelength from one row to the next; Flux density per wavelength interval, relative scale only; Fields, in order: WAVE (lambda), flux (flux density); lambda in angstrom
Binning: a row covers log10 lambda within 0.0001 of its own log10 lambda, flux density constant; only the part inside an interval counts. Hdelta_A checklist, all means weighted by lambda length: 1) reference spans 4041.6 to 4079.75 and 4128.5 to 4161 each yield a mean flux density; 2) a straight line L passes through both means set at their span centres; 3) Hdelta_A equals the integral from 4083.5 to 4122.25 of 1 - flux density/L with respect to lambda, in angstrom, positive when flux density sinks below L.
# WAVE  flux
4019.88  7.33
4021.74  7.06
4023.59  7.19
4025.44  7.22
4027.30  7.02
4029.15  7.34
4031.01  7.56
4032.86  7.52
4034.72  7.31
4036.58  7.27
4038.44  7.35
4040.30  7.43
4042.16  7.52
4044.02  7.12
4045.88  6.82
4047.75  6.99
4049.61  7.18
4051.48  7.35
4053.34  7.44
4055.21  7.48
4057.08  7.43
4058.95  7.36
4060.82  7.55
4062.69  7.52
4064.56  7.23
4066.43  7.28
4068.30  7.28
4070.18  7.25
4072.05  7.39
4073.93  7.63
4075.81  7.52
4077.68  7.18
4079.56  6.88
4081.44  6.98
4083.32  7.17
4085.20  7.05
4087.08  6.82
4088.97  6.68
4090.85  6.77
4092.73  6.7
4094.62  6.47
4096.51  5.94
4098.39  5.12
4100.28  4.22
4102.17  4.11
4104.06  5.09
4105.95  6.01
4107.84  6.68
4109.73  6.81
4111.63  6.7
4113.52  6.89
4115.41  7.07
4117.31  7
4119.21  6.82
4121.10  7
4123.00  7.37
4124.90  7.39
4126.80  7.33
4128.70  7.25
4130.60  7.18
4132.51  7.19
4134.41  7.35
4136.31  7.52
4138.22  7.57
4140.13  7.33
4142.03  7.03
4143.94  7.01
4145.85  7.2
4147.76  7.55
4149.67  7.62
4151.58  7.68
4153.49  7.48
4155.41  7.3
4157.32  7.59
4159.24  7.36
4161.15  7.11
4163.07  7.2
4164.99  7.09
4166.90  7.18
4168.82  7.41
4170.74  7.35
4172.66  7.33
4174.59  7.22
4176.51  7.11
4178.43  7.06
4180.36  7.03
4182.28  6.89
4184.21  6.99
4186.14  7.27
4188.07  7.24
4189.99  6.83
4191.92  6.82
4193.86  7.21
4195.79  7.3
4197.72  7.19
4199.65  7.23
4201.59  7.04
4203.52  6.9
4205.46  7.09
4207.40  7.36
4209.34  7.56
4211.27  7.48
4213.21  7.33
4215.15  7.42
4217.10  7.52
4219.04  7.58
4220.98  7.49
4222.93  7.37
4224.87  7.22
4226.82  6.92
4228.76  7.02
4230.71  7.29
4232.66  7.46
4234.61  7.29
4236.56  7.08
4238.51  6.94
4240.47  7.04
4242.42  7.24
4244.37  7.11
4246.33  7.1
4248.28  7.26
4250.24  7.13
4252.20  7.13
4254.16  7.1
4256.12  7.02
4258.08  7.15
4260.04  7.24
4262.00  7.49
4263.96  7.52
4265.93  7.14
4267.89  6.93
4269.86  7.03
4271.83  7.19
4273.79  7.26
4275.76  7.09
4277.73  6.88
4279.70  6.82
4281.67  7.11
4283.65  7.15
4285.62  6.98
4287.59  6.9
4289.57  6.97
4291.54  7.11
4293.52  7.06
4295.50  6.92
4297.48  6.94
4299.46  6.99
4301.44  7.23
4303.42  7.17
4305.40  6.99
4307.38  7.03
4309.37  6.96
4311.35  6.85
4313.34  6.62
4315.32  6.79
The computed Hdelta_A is 5.4 angstrom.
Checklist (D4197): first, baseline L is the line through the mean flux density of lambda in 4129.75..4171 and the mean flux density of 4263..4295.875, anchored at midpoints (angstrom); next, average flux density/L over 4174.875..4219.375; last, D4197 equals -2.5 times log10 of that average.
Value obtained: 0.01 mag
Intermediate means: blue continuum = 7.33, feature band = 7.19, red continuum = 7.06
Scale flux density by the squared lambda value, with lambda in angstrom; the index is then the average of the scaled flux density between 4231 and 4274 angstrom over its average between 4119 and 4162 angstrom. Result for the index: 1.0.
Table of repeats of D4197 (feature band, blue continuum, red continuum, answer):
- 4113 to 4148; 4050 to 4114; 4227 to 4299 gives -0.055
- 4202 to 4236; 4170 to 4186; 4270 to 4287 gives -0.031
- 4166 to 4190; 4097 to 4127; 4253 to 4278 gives -0.075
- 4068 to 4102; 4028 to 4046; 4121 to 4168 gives 0.106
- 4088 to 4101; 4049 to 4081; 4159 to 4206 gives 0.209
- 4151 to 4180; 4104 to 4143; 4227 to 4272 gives -0.033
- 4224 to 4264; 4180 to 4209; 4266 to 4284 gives -0.015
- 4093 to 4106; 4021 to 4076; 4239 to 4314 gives 0.342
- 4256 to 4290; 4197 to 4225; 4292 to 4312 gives 0.001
